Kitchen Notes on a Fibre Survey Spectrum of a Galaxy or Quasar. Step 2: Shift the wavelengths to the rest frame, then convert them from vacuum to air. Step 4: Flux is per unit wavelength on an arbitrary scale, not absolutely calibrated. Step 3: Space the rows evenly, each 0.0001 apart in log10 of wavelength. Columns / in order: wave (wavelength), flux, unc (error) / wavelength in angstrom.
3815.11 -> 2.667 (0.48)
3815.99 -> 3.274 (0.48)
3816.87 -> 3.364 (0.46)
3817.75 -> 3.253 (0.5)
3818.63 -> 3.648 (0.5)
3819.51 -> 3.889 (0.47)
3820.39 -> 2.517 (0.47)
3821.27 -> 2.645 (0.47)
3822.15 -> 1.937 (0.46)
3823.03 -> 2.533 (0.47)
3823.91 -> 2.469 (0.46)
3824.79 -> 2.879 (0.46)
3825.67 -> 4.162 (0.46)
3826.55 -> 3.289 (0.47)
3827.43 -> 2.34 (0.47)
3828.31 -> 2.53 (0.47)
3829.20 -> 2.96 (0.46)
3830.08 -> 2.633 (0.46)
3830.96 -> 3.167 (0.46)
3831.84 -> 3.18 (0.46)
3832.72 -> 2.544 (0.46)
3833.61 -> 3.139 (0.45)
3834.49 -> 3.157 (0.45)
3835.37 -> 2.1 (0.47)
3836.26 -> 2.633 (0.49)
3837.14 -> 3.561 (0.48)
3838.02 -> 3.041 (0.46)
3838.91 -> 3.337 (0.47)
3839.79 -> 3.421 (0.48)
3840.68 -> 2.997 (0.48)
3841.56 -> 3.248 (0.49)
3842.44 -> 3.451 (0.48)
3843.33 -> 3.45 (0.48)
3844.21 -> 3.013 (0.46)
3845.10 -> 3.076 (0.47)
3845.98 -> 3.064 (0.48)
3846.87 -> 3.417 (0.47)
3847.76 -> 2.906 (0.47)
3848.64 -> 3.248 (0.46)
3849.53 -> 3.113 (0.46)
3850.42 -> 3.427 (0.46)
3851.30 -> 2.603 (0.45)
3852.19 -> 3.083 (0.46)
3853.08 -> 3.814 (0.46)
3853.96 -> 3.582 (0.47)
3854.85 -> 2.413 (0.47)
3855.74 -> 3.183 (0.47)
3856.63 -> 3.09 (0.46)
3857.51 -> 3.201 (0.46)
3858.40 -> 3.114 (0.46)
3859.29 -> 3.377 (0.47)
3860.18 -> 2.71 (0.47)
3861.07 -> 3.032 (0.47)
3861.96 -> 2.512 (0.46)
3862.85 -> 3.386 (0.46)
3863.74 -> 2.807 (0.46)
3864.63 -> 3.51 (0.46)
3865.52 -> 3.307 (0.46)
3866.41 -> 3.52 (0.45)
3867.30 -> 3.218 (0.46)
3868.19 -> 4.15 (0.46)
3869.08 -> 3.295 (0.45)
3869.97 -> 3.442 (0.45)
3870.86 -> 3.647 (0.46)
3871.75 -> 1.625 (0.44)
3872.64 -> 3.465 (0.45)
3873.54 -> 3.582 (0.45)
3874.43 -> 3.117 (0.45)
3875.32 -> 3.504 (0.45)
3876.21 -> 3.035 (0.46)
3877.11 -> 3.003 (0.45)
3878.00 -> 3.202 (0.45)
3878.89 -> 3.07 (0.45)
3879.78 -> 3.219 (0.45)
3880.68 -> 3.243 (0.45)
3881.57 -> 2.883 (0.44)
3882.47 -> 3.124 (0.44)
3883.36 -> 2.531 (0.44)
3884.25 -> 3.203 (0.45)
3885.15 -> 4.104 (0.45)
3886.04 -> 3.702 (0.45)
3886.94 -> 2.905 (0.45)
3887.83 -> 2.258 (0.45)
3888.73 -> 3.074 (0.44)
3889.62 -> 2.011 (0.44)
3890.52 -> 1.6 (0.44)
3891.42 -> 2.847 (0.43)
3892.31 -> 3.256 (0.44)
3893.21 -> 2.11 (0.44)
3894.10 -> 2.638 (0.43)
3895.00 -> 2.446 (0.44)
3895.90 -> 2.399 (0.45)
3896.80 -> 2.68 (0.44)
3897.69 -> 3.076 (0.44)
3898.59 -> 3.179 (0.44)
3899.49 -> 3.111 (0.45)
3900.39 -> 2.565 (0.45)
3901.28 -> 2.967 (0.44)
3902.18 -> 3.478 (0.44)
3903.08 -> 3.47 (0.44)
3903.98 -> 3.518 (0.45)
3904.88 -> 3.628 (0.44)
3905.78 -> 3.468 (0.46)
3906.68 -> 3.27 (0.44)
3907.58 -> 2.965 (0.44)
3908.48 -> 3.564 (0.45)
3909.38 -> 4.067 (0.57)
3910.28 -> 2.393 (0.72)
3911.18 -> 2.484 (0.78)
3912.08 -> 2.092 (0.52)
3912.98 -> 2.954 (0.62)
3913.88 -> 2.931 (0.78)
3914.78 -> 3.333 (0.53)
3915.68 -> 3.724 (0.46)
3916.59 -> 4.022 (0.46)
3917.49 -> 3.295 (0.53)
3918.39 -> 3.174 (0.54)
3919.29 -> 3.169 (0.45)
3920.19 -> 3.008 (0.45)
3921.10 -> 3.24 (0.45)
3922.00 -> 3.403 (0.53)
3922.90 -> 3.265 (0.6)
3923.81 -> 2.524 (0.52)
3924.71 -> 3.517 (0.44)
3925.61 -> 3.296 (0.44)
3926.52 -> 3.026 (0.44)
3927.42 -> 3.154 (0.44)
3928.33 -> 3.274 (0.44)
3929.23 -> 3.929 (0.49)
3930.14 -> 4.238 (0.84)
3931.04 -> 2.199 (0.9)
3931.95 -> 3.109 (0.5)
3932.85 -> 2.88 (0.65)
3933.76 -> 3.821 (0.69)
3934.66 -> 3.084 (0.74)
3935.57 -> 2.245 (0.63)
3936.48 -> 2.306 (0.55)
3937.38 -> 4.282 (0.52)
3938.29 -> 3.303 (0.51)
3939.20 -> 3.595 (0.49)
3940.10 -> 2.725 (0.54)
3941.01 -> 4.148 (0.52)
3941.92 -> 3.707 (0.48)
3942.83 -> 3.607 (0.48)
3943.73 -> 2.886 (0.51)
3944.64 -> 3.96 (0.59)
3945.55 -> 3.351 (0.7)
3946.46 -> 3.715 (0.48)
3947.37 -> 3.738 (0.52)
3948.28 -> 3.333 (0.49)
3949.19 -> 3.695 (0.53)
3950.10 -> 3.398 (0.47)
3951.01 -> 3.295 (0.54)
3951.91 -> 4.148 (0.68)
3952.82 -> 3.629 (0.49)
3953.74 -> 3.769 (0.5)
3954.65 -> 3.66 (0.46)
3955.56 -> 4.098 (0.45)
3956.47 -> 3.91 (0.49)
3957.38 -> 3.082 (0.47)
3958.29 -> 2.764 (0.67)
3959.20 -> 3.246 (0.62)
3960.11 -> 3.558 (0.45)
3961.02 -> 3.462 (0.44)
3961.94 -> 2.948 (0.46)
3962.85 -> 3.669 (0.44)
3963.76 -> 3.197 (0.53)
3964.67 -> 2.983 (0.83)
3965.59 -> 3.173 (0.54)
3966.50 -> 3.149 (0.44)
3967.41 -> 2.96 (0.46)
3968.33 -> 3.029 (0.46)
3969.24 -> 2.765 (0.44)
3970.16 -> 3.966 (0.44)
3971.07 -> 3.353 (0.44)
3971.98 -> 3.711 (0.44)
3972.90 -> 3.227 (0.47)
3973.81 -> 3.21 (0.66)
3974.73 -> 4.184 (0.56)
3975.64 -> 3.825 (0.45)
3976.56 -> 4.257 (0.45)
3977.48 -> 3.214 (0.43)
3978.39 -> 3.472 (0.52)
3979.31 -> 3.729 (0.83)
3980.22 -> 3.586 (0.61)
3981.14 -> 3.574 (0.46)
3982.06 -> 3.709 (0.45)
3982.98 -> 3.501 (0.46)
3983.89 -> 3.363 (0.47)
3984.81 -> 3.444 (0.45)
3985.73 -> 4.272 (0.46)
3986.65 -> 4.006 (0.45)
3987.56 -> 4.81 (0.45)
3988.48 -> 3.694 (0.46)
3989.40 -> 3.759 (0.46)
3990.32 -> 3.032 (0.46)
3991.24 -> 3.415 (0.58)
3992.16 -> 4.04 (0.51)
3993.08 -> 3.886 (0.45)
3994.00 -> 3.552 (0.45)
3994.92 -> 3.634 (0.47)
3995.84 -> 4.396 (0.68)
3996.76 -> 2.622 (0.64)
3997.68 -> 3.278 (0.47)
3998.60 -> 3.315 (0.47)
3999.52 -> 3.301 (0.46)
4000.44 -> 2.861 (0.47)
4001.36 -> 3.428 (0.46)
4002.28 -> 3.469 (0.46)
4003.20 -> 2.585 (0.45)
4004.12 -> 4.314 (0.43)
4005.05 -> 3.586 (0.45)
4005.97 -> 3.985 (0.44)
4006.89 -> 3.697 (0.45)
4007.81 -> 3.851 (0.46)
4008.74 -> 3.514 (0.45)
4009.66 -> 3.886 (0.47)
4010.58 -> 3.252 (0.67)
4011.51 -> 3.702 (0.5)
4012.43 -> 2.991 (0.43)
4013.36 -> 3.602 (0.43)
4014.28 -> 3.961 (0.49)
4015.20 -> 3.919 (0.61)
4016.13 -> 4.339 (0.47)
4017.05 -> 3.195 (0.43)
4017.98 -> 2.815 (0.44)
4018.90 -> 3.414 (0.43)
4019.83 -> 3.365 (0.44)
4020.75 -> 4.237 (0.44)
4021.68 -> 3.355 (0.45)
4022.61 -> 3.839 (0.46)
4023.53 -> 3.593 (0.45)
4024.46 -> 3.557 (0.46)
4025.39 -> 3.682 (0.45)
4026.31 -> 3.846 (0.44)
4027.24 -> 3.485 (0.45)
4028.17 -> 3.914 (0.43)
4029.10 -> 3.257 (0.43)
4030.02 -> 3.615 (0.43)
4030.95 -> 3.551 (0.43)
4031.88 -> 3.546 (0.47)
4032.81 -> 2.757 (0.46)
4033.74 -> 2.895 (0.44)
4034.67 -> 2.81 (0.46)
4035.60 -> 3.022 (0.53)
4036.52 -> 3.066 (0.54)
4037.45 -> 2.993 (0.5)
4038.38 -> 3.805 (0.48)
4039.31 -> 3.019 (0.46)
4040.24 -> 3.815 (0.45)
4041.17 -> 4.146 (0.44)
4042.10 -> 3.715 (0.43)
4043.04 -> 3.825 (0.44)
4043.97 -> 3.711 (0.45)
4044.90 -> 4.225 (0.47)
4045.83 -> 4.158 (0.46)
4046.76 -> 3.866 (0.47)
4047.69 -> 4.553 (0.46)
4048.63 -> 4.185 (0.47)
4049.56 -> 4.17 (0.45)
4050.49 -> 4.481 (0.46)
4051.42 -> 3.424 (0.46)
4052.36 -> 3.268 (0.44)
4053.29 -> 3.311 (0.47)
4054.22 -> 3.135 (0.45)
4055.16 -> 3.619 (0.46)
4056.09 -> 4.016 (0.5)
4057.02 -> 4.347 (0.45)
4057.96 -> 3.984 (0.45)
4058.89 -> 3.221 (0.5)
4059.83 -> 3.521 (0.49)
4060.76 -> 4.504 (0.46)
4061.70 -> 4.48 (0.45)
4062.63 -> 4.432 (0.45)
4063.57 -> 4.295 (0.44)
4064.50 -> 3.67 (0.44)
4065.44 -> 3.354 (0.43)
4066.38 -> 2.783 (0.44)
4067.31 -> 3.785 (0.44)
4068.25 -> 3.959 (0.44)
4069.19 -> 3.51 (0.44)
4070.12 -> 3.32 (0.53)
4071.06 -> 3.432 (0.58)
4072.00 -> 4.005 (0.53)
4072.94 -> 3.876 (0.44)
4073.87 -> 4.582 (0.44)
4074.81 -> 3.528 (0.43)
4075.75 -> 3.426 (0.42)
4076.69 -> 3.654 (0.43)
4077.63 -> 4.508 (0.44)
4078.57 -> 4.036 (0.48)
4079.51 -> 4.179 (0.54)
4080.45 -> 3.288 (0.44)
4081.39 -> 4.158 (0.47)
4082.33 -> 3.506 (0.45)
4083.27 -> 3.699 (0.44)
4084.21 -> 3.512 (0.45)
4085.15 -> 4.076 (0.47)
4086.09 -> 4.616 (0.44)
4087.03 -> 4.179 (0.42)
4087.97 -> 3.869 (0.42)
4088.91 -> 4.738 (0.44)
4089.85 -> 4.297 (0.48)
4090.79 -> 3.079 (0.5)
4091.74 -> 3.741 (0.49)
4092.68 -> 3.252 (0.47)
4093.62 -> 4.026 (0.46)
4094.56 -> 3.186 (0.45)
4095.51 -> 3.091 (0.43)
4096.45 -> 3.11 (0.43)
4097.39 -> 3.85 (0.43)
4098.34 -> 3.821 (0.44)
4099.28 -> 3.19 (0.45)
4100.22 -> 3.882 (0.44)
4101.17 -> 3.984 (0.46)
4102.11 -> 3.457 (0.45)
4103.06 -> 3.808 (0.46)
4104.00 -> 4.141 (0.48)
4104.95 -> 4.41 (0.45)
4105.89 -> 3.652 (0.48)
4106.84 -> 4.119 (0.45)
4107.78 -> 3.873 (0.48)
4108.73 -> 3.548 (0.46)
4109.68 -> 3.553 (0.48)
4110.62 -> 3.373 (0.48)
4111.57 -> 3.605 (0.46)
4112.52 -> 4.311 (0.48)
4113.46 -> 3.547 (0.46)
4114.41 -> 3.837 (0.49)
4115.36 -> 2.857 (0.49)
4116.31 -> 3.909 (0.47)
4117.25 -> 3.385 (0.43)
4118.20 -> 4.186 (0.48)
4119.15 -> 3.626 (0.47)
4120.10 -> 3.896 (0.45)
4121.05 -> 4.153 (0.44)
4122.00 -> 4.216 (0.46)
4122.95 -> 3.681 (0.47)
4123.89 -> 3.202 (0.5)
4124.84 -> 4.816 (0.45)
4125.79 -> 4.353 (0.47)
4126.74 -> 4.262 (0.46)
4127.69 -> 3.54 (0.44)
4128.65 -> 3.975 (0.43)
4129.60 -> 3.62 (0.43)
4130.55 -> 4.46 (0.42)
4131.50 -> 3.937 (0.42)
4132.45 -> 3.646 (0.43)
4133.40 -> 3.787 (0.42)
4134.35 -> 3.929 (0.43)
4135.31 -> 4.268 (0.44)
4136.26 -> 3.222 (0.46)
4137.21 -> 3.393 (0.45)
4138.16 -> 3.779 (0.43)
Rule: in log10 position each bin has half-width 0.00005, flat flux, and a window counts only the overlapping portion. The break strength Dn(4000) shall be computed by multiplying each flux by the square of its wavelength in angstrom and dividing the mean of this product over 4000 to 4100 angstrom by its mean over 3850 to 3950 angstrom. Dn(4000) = 1.26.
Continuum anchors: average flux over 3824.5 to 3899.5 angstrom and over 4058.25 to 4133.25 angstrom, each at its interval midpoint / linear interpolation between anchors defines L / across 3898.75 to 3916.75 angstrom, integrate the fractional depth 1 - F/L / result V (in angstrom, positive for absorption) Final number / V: 0.1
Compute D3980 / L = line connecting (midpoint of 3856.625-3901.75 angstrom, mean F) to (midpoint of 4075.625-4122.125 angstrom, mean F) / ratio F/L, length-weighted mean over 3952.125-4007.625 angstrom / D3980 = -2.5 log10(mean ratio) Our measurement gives -0.05 mag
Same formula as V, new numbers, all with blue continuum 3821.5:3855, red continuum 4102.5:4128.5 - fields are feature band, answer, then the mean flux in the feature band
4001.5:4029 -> -0.5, 3.61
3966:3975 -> 0.2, 3.34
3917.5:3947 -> 0.2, 3.29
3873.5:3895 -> 1.5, 2.95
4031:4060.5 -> 0.0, 3.64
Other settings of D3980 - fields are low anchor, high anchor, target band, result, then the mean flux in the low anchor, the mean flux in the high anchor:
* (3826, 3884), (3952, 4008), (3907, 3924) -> 0.056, 3.11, 3.53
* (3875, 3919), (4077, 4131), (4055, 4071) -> -0.040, 3.04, 3.83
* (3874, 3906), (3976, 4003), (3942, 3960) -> -0.058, 2.99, 3.6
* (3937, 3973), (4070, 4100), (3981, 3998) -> -0.044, 3.45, 3.78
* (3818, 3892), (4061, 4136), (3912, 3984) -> -0.009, 3.07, 3.82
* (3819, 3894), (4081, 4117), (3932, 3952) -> -0.033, 3.05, 3.76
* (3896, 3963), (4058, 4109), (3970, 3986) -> -0.052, 3.3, 3.8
